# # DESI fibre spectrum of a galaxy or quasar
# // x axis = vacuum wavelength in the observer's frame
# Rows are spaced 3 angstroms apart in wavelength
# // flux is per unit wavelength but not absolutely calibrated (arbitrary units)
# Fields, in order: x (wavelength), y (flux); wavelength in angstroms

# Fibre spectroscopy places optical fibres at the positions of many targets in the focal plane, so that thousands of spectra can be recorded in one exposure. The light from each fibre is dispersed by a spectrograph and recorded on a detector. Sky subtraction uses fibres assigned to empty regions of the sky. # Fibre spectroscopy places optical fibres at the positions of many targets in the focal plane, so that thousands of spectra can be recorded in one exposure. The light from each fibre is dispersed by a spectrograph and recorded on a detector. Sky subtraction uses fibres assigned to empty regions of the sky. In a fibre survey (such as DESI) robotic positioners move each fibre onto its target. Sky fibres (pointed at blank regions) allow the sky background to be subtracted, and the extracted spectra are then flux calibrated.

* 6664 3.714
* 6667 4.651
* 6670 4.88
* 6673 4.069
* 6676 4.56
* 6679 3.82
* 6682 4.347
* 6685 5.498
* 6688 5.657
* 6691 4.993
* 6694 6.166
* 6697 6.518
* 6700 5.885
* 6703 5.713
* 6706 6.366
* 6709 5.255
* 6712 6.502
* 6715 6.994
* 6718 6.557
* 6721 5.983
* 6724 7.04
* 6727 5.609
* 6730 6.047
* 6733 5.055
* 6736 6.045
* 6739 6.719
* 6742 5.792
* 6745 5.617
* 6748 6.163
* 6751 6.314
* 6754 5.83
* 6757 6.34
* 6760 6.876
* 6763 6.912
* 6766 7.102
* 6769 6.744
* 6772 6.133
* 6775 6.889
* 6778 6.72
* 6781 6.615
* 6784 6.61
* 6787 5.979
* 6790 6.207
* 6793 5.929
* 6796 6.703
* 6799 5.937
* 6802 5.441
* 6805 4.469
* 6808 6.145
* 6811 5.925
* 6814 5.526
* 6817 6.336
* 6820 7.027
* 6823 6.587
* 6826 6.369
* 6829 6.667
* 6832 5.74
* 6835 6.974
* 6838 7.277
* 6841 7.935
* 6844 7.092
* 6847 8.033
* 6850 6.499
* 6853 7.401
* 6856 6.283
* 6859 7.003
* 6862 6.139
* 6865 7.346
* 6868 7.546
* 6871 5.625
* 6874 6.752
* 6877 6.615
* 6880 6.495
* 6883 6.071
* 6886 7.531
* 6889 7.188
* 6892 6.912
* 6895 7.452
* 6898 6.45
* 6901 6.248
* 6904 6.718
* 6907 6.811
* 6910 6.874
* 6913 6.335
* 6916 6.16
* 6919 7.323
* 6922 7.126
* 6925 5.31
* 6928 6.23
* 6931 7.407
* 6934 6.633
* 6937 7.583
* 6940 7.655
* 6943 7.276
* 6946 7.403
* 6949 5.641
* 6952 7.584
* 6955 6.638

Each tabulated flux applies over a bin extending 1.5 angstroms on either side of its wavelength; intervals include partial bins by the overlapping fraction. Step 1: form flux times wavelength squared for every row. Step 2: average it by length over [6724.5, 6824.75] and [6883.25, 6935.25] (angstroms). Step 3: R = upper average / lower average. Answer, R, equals 1.13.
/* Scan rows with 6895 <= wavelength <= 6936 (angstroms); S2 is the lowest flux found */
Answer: 5.31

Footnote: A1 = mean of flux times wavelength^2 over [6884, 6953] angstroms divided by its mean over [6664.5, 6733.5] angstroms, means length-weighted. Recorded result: 1.32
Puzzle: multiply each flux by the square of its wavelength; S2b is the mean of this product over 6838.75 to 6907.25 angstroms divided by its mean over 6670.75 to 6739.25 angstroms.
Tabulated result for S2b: 1.3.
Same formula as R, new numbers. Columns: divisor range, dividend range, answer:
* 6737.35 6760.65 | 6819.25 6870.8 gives 1.15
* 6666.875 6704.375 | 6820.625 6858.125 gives 1.40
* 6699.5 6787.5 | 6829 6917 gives 1.12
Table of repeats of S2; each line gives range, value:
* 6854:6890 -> 5.625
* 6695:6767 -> 5.055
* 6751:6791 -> 5.83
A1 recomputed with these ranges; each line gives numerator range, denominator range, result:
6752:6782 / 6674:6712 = 1.25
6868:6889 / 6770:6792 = 1.06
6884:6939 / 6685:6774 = 1.16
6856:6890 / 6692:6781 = 1.12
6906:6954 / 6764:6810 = 1.14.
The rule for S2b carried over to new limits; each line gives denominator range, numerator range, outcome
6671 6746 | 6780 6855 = 1.17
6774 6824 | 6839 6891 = 1.14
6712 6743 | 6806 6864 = 1.11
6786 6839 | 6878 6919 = 1.12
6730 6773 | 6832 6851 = 1.18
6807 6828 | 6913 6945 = 1.13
